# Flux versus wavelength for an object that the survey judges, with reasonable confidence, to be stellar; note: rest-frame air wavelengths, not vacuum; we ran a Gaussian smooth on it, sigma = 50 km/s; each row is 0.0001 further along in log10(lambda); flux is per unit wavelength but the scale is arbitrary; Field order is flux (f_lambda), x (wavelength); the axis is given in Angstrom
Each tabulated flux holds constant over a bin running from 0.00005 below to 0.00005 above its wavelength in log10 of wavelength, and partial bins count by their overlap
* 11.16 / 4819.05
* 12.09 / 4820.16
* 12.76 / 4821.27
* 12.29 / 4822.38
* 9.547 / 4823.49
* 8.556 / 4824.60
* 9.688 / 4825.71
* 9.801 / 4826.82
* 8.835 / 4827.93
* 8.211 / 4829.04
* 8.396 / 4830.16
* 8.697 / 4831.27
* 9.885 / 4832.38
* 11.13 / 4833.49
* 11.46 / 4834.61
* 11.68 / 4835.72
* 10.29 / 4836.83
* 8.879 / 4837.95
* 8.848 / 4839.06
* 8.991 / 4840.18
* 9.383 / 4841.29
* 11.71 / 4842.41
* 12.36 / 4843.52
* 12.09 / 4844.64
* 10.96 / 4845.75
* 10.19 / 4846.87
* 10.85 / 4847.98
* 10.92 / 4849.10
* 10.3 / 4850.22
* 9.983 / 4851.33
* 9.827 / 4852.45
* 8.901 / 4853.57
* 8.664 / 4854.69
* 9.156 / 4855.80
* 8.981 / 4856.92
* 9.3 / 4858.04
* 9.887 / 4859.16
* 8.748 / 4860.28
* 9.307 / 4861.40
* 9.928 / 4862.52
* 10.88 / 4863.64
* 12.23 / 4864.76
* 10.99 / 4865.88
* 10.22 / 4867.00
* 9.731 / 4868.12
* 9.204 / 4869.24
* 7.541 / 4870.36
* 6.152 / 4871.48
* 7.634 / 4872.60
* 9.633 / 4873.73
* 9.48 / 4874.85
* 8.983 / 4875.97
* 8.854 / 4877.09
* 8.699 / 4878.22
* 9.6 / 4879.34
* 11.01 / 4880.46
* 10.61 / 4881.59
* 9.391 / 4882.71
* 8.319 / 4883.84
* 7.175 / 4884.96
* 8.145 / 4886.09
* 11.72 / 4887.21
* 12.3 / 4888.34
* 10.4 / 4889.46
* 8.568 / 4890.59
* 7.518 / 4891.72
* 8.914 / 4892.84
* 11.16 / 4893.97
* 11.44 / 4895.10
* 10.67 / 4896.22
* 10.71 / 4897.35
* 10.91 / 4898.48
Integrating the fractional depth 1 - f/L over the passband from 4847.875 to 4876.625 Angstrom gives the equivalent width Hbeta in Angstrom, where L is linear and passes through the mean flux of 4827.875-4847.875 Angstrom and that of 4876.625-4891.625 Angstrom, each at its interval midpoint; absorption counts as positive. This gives 1.0 Angstrom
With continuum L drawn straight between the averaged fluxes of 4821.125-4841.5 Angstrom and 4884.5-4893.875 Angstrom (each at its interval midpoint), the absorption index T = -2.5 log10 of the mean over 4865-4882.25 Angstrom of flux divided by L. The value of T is 0.03 mag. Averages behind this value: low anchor 9.81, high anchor 9.45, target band 9.28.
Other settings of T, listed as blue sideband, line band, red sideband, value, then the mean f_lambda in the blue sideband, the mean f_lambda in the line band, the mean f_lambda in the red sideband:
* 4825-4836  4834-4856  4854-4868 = -0.06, 9.72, 10.3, 9.85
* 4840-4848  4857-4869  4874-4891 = 0.02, 10.9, 10.1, 9.56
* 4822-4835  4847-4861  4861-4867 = 0.08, 9.65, 9.64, 10.7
